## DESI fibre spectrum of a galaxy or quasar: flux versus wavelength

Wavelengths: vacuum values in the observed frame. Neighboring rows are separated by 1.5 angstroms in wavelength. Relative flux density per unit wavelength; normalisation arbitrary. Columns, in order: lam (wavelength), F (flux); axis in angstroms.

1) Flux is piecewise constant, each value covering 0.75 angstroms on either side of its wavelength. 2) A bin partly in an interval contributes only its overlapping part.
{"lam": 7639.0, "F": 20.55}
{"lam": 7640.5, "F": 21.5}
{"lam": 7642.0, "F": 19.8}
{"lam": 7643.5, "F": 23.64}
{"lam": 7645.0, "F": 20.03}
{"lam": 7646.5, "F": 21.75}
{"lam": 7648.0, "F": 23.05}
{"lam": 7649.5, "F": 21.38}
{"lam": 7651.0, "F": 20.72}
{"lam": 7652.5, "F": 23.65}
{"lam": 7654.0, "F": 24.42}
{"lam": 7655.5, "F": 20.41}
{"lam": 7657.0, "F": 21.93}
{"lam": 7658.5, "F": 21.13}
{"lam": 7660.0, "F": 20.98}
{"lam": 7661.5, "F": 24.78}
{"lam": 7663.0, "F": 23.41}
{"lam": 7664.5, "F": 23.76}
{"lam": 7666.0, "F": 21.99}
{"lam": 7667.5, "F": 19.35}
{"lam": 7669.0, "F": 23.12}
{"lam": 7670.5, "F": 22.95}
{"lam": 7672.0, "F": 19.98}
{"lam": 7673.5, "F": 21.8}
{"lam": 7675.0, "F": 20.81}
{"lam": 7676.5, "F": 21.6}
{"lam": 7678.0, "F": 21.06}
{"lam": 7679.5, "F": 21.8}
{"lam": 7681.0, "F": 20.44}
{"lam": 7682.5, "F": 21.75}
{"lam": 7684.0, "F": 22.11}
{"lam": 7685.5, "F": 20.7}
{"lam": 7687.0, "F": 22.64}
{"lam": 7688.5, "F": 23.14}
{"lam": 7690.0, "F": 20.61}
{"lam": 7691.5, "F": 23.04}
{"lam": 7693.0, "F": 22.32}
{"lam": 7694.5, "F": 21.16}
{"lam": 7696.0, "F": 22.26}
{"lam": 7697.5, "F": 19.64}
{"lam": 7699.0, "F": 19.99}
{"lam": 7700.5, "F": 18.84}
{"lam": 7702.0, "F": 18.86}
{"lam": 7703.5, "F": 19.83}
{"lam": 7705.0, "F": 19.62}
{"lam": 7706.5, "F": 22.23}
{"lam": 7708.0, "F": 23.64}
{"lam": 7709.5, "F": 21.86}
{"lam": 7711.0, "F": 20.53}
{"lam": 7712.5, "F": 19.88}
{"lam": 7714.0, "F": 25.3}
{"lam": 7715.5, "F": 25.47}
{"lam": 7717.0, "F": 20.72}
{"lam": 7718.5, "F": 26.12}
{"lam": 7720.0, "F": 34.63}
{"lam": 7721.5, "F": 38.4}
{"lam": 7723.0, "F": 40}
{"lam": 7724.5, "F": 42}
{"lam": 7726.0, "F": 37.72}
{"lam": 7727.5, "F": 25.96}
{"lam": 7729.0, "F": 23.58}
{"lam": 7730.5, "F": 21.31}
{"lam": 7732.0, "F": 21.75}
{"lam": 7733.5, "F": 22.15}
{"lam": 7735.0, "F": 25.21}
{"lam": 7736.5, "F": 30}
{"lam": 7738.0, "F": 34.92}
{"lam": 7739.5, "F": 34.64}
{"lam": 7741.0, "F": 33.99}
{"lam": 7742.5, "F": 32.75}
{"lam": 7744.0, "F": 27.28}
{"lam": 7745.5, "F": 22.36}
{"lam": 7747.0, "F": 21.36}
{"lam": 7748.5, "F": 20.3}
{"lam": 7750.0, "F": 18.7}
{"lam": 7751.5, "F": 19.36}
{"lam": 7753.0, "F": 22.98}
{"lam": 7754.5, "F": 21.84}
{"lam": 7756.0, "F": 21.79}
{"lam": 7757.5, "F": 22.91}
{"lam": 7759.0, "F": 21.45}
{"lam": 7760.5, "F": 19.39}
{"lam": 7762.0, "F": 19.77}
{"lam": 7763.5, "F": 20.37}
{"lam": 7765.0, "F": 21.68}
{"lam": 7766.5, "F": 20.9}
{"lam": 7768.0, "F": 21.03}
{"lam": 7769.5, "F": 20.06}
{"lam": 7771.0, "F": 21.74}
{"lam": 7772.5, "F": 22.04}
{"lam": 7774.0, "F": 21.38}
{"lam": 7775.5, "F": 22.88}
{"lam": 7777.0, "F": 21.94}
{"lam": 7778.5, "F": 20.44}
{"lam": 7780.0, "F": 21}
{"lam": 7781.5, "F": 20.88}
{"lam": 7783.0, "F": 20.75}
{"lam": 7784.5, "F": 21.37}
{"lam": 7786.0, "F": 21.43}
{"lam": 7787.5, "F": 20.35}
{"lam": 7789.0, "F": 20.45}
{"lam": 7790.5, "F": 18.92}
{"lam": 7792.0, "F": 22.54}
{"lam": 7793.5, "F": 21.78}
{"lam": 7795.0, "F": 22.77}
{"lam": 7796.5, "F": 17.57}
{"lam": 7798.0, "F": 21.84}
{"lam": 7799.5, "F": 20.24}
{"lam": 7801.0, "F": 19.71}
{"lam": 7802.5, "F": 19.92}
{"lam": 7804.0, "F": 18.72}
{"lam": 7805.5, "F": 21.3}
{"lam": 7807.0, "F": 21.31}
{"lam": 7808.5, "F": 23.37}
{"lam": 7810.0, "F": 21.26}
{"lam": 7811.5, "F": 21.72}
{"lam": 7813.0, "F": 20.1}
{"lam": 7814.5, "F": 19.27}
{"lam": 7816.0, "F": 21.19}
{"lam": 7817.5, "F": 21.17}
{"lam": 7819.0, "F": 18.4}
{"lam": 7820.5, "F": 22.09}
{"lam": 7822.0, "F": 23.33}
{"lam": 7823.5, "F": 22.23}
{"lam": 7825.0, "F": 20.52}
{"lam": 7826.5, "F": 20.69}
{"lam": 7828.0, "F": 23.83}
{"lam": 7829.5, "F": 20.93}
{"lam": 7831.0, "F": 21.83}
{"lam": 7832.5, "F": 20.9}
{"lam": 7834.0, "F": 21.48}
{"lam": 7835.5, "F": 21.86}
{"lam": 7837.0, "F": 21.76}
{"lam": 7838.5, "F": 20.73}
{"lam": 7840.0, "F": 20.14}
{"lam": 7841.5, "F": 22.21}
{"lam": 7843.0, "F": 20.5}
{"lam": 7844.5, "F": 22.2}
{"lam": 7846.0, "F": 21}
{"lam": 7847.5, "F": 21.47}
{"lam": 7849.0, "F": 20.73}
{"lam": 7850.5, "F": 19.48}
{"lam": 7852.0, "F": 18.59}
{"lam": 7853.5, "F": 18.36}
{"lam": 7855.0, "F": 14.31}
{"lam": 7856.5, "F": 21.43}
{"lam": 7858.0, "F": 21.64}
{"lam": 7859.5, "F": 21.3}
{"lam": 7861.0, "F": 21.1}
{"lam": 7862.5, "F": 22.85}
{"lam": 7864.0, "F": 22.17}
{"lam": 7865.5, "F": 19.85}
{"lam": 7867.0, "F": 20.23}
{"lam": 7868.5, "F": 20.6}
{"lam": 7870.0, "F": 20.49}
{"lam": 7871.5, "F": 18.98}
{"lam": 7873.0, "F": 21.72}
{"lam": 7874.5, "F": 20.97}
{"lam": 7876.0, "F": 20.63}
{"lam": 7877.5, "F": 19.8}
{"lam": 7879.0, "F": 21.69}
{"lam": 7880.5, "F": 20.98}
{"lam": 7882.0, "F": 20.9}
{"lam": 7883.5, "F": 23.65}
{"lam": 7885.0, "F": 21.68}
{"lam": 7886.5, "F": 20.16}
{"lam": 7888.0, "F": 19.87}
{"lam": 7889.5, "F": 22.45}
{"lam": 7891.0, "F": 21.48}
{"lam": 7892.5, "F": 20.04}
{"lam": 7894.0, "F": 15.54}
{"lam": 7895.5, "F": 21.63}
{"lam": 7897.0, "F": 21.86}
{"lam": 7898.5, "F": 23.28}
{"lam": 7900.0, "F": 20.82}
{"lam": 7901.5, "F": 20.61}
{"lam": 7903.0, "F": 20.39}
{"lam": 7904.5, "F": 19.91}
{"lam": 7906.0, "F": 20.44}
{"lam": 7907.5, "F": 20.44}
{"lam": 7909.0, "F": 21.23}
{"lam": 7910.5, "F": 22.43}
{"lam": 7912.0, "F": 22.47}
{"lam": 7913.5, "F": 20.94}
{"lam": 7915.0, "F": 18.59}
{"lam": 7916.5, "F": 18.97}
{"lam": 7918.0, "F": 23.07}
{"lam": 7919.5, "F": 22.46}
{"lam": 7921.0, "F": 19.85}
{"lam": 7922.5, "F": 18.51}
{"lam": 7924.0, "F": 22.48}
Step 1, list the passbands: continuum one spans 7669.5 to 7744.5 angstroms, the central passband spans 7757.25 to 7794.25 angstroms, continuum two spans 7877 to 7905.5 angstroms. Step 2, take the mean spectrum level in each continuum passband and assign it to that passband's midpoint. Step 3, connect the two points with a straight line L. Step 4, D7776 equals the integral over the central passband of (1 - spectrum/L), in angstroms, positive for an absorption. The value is 3.6 angstroms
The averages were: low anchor 24.8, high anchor 20.9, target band 21.1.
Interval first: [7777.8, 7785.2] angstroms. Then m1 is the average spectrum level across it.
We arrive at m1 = 20.9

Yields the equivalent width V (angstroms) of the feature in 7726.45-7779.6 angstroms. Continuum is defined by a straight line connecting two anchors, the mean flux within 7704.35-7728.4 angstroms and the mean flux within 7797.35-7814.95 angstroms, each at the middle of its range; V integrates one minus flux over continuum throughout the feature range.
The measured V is 3.1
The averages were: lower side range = 27.8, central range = 23.5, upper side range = 20.7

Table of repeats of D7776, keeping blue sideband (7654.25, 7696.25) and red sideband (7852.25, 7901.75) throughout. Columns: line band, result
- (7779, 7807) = 0.7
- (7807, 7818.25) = -0.1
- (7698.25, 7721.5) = -1.5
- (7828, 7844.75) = -0.4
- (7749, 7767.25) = 0.4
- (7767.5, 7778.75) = -0.1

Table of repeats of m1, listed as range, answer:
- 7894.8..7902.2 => 21.6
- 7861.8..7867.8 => 21.3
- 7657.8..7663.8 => 22.6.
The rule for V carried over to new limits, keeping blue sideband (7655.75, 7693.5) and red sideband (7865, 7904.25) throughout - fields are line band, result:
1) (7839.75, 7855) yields 0.6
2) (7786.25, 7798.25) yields 0.3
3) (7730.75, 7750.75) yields -4.6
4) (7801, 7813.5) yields 0.2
